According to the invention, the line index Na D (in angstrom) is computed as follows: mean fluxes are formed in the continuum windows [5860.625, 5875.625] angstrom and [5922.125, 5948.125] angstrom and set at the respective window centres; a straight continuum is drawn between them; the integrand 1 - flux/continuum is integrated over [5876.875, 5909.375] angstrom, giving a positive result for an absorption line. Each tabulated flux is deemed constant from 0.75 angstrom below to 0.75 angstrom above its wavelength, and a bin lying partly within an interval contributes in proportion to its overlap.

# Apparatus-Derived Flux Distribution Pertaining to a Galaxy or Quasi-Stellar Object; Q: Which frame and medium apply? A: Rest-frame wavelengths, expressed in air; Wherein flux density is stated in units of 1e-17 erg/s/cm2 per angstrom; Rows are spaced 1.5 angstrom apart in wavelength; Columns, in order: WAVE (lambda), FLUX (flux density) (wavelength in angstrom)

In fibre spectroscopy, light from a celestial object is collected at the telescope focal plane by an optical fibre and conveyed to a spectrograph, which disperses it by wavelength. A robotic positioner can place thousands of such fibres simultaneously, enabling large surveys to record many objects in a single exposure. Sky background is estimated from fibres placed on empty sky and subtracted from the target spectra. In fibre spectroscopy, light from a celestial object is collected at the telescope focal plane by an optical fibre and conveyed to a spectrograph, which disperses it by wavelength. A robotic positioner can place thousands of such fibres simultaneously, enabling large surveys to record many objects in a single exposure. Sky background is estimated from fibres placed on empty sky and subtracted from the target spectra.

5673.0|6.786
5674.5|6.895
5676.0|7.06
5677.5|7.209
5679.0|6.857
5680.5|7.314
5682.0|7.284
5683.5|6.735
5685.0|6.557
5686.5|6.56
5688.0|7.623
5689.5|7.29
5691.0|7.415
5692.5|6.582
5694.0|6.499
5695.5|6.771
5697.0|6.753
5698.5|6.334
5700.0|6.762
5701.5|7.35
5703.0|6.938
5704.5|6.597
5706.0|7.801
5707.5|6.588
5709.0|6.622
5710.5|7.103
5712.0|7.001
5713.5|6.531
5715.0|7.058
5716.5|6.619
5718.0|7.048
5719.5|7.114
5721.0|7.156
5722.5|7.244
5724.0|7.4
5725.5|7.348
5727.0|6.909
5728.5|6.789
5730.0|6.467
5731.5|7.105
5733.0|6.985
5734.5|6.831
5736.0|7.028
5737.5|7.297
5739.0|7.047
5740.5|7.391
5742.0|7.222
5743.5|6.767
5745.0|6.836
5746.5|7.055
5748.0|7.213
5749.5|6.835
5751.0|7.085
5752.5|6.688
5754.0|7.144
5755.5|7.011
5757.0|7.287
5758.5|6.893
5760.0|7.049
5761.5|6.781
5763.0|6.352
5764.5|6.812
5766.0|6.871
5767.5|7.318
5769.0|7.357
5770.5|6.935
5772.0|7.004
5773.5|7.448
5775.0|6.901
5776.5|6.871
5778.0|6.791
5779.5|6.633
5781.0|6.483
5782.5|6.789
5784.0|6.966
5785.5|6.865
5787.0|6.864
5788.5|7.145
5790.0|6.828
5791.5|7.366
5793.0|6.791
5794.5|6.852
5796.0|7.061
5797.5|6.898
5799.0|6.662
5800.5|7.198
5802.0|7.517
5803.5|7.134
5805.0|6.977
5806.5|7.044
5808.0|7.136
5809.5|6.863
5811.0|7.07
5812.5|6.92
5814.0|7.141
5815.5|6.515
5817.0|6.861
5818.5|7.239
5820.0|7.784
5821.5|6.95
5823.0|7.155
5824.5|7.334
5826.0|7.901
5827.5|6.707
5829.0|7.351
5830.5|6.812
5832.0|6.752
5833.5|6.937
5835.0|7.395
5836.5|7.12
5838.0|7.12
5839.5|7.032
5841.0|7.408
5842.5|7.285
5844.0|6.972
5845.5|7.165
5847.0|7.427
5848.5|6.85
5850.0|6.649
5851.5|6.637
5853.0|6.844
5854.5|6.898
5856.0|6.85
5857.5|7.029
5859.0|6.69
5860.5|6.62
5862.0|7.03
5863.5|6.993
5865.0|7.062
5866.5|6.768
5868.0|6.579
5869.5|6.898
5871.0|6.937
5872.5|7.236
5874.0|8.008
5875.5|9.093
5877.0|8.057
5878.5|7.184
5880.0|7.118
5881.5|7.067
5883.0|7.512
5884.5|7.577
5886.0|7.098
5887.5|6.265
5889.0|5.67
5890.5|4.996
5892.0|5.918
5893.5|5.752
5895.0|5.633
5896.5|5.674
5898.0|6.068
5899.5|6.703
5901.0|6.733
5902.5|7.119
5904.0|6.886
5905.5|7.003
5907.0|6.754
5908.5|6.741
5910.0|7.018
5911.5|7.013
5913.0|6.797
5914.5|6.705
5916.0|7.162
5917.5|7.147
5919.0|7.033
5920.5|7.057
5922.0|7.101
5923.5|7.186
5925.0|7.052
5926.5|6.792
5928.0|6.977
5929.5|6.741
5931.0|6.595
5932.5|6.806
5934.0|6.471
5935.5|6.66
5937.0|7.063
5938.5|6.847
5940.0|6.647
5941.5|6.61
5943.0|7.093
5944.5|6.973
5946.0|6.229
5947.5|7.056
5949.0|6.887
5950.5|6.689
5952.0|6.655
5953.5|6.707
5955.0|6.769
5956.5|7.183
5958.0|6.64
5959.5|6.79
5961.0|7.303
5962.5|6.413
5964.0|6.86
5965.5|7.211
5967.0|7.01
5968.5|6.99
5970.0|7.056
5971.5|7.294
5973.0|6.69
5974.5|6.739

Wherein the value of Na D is 2.0 angstrom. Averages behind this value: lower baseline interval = 7.16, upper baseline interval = 6.82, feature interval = 6.59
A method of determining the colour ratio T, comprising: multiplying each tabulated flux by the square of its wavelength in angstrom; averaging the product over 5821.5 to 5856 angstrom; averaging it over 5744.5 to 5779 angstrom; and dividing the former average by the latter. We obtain 1.04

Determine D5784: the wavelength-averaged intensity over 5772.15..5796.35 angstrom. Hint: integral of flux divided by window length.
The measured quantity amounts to 6.92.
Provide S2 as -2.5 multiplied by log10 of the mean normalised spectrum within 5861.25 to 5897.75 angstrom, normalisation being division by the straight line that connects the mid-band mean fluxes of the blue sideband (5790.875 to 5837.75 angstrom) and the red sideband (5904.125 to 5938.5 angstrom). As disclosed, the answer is 0.02 mag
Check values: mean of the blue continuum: 7.08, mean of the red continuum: 6.9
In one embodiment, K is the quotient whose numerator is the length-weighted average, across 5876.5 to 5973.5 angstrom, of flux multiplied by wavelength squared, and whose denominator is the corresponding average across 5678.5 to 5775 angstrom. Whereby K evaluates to 1.0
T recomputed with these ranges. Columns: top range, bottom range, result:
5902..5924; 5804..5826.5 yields 1.01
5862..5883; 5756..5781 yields 1.09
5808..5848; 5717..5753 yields 1.05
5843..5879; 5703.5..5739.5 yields 1.07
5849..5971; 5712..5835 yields 1.02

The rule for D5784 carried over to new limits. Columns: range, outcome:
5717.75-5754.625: 7.04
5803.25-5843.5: 7.11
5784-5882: 7.09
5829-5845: 7.1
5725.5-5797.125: 6.96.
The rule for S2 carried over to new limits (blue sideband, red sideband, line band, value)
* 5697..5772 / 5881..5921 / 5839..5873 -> -0.036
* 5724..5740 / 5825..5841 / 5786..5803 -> 0.010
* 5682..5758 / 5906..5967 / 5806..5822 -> -0.019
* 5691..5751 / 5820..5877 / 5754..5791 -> 0.013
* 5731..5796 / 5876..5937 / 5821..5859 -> -0.031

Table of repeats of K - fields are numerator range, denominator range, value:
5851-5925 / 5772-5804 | 1.02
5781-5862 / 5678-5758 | 1.04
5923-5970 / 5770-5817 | 1.04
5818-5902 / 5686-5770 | 1.04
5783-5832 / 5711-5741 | 1.03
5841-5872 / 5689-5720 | 1.06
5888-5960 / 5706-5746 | 1.02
